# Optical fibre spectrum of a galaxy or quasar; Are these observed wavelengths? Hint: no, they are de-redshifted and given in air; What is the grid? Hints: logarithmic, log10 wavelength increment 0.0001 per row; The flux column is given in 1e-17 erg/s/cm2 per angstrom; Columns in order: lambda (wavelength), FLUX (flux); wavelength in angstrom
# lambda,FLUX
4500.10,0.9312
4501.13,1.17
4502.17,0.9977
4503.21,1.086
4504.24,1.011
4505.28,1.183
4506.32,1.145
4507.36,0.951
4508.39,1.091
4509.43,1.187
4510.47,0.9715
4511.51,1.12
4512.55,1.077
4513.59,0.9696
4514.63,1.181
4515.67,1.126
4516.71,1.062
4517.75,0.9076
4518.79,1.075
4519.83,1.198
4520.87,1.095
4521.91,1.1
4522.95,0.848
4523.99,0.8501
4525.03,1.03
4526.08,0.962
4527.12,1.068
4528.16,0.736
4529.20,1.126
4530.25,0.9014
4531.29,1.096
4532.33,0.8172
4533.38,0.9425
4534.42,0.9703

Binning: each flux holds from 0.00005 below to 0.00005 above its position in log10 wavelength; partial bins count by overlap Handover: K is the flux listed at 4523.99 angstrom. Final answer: 0.8501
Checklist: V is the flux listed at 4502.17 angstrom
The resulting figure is 0.9977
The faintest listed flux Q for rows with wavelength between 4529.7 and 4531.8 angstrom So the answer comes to 0.9014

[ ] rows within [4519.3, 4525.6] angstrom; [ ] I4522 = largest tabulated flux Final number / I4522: 1.198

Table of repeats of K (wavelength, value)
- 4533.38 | 0.9425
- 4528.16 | 0.736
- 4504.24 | 1.011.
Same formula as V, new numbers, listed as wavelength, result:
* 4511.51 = 1.12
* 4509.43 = 1.187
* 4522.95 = 0.848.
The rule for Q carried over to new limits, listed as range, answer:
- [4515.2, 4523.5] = 0.848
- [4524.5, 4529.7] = 0.736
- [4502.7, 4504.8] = 1.011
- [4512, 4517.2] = 0.9696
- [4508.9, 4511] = 0.9715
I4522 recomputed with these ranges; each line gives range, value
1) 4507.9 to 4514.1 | 1.187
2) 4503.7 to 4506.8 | 1.183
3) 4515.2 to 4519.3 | 1.126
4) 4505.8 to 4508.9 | 1.145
